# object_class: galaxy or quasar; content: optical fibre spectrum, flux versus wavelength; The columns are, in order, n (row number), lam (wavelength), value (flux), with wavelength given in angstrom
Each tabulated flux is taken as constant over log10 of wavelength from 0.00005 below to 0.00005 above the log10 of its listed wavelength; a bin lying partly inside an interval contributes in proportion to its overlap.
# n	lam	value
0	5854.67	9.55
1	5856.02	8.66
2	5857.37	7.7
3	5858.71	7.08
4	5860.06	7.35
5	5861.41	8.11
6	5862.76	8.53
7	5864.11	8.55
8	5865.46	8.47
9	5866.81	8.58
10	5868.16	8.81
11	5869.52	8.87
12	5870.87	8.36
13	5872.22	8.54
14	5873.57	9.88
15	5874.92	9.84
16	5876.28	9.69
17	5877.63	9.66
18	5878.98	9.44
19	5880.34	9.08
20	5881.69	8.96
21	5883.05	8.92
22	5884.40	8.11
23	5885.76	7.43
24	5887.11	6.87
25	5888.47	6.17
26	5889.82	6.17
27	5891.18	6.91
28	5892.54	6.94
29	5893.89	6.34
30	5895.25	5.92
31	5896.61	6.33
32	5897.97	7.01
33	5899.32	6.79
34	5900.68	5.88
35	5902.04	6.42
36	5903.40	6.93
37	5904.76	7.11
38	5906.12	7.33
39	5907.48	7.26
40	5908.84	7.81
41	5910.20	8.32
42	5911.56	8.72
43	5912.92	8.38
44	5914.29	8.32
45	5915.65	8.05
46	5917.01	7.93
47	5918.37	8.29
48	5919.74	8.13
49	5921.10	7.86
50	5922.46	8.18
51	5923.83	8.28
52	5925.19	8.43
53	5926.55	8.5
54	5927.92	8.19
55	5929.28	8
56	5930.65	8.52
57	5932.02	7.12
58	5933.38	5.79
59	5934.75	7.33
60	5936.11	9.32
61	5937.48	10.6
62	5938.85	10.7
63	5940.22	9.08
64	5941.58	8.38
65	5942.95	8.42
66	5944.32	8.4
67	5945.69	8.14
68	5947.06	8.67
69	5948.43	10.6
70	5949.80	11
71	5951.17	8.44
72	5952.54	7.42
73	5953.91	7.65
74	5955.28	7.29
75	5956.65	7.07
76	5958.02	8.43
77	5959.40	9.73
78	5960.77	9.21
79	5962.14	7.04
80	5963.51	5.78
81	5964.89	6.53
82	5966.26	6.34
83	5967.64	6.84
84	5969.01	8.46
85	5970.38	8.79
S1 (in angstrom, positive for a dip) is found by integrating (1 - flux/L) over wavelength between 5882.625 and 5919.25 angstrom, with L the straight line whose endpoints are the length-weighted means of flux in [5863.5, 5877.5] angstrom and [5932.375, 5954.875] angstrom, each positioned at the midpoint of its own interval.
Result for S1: 6.57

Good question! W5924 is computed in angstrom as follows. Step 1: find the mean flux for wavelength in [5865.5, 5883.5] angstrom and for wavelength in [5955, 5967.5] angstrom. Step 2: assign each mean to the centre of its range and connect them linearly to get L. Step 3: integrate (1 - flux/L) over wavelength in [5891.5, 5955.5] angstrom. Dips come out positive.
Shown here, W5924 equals 1.28 angstrom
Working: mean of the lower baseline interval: 9.1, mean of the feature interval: 7.97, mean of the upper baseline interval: 7.47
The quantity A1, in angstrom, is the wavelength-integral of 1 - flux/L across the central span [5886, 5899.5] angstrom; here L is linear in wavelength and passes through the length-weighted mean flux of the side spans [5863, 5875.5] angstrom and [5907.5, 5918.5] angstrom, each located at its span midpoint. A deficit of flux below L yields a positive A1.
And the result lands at 3.1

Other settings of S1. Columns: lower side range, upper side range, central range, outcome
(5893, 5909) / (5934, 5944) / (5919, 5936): 0.9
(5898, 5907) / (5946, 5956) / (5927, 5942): -0.8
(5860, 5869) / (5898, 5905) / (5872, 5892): -2.0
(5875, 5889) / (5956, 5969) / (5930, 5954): -2.9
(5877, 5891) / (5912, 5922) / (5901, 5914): 0.9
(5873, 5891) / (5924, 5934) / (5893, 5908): 2.8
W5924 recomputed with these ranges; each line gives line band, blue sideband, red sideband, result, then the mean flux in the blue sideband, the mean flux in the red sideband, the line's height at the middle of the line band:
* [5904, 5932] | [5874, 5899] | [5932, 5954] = 0.8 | 7.77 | 8.73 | 8.3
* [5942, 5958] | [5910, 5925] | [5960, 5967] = -2.4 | 8.23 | 7.01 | 7.37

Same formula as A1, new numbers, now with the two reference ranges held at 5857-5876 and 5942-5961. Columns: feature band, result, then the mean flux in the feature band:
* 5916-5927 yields 0.5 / 8.19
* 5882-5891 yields 1.3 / 7.32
